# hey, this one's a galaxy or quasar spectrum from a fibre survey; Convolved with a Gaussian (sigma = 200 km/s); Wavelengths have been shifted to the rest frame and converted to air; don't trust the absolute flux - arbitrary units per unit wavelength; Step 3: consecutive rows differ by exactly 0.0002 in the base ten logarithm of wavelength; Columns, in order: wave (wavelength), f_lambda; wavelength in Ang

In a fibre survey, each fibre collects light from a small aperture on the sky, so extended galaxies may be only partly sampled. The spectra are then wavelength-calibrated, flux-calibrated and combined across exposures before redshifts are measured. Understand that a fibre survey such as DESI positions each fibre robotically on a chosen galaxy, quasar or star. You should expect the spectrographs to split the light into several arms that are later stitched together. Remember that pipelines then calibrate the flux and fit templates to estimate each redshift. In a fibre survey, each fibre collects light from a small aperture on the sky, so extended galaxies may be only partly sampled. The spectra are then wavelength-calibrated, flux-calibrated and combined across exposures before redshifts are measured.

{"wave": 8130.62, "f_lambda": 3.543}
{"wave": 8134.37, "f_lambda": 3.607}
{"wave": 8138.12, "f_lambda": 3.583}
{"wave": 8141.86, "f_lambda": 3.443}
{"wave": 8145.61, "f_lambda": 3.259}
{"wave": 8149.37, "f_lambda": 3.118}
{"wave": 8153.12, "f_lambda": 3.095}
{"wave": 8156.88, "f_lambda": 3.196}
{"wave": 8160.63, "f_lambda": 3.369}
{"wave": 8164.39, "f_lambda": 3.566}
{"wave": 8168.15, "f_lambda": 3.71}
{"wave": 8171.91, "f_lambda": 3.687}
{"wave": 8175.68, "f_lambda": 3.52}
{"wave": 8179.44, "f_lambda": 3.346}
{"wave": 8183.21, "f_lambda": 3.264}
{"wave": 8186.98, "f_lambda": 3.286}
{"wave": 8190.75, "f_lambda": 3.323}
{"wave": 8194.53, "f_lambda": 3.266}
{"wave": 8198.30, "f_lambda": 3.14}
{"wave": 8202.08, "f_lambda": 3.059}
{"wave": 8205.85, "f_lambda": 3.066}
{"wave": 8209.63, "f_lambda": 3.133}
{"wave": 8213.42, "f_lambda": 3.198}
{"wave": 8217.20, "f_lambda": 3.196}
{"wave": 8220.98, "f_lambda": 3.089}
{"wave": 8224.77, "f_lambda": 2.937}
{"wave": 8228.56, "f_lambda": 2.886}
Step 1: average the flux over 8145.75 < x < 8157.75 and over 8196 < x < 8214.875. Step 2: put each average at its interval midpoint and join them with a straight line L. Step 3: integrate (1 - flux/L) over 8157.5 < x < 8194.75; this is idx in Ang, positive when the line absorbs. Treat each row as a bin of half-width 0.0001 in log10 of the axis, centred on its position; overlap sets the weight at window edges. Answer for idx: -3.5 Ang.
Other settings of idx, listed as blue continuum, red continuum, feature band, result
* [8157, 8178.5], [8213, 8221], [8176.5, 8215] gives 1.30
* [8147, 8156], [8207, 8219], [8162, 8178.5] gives -2.43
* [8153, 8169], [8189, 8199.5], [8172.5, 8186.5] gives -0.34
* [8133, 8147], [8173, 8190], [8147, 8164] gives 1.02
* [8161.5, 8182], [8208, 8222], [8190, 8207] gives 0.73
